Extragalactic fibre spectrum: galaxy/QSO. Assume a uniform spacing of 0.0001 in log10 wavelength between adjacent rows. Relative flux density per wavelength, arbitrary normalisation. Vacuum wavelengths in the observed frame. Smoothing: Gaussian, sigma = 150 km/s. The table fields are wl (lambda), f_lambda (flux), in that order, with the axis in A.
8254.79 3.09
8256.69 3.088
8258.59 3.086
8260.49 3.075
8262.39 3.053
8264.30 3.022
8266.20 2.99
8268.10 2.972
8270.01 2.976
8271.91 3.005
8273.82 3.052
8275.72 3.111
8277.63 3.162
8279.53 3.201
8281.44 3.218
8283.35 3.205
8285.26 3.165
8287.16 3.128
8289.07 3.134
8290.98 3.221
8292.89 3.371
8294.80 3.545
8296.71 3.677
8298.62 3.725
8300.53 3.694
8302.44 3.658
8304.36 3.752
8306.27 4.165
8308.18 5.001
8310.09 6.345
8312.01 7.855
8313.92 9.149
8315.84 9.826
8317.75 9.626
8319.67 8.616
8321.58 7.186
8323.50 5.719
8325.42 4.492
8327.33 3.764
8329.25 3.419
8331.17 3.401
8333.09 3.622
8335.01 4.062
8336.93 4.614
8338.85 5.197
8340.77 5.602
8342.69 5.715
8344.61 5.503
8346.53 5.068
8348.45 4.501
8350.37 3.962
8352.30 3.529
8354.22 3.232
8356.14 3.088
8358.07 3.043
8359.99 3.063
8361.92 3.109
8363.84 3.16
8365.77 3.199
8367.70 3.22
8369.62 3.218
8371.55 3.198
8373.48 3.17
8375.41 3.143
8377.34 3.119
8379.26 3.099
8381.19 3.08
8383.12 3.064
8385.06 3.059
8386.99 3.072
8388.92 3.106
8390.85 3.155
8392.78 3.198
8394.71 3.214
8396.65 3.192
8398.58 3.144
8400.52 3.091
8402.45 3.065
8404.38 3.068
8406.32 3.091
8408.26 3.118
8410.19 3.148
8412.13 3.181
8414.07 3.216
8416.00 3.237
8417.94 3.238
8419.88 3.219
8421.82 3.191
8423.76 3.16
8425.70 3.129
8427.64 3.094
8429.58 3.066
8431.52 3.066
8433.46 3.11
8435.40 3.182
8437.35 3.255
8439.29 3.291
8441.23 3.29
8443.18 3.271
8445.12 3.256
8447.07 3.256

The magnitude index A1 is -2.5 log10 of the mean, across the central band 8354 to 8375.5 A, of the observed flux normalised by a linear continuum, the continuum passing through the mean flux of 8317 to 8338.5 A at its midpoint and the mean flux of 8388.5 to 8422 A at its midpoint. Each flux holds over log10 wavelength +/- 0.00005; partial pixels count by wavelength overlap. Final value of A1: 0.33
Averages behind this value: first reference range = 5.27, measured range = 3.15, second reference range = 3.16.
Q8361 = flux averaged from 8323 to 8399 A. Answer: 3.68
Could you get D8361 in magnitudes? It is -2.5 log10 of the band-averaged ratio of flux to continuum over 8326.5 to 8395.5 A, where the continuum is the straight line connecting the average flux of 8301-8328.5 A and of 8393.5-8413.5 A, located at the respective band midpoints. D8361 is 0.263 mag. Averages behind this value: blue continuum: 6.3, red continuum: 3.13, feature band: 3.64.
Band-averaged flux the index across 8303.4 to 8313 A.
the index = 5.44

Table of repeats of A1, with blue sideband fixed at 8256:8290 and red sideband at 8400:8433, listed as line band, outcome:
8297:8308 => -0.242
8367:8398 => -0.005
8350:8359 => -0.071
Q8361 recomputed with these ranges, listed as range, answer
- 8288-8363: 4.8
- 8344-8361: 3.85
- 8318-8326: 6.87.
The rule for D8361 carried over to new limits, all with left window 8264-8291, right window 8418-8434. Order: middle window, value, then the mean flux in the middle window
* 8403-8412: 0.007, 3.11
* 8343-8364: -0.224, 3.83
